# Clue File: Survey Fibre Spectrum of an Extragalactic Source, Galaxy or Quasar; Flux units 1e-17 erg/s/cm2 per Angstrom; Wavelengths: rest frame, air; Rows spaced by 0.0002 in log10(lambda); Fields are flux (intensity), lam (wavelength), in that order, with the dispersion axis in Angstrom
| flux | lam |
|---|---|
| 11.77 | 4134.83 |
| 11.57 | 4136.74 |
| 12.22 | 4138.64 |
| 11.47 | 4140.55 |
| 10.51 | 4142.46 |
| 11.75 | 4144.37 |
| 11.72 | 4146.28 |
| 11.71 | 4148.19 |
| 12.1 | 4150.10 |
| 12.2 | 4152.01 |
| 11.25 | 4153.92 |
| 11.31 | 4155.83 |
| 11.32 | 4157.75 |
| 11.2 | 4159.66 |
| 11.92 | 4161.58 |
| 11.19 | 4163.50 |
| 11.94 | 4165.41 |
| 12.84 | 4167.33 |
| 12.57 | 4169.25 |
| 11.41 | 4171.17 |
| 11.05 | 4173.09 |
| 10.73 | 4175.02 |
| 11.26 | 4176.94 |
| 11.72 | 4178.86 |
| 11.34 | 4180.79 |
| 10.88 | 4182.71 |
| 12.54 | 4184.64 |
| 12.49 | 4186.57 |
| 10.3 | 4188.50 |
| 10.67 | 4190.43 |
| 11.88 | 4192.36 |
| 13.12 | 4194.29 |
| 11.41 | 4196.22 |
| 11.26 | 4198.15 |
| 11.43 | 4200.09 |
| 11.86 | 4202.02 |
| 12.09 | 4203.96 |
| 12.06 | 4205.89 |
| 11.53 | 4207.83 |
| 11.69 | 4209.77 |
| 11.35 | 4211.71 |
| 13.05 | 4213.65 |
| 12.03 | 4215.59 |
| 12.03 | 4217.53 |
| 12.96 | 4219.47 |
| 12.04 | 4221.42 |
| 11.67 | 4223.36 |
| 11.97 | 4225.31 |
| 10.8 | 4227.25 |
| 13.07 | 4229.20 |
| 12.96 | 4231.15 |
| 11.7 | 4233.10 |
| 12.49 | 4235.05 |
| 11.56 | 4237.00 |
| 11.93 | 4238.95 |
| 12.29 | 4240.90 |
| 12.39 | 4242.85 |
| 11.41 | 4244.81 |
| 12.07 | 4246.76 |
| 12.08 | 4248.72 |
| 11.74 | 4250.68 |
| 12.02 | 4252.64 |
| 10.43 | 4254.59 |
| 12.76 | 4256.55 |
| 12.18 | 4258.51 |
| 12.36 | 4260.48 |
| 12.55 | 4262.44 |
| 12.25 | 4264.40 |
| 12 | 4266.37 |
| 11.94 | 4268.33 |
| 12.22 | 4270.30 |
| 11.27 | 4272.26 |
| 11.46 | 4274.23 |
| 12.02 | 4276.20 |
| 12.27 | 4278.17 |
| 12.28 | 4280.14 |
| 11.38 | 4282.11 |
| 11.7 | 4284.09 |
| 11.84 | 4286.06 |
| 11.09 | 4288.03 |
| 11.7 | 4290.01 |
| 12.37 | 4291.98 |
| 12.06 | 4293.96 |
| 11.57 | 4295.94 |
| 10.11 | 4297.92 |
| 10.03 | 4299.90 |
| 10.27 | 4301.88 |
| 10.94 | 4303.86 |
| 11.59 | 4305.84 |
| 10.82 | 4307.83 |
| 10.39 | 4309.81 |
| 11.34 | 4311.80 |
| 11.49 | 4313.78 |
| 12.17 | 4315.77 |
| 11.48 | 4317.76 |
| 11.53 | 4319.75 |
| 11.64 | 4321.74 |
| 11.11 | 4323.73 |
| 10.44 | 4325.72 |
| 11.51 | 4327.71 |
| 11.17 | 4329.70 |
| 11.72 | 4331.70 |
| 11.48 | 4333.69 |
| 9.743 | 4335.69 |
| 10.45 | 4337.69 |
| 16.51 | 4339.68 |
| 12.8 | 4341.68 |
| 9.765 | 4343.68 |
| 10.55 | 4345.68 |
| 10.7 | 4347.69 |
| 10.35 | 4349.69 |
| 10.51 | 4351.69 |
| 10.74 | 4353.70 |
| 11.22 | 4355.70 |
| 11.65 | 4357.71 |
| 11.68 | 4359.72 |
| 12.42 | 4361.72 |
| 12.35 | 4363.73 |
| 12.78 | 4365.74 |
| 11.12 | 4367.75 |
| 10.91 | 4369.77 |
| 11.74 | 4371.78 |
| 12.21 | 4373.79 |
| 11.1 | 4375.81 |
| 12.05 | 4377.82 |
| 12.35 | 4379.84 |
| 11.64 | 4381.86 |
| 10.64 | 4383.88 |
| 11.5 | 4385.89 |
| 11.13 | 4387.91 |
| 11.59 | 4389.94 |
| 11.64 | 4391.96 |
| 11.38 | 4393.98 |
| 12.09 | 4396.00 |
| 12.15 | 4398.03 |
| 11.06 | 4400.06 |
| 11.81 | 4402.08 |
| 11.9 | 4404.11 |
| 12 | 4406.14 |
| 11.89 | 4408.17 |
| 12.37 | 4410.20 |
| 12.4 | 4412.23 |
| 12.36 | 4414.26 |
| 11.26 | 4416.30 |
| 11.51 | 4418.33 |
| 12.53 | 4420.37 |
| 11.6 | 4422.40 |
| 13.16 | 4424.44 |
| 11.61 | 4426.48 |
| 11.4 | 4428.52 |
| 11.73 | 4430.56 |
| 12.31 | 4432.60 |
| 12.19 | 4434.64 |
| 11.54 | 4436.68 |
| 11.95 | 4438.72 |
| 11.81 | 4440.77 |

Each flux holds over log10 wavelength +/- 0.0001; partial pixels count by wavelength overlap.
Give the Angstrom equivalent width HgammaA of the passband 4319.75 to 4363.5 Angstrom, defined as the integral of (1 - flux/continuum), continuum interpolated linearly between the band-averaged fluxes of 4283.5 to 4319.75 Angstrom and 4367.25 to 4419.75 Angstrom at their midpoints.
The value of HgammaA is 0.4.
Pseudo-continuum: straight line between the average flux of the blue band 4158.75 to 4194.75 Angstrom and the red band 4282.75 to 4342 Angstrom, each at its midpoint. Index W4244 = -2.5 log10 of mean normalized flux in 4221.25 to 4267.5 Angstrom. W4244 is -0.05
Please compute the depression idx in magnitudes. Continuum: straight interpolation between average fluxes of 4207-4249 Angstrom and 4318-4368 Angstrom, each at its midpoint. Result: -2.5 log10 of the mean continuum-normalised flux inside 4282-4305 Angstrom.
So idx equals 0.04 mag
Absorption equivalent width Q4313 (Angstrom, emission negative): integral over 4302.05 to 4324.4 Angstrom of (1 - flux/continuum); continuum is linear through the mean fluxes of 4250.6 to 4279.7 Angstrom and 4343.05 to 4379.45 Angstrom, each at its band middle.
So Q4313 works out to 0.7 Angstrom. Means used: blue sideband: 12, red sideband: 11.4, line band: 11.3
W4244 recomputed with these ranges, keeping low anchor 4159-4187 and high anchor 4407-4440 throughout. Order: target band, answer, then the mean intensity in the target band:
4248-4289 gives -0.01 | 11.9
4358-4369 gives -0.01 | 12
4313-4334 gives 0.04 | 11.4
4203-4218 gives -0.02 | 12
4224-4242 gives -0.03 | 12.1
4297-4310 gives 0.12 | 10.6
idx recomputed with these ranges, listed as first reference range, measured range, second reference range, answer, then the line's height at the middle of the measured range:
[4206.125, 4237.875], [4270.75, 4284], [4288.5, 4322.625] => -0.02 mag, 11.5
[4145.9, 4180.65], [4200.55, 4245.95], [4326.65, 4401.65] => -0.04 mag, 11.6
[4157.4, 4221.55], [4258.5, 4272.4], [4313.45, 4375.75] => -0.05 mag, 11.6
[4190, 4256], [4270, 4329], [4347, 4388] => 0.03 mag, 11.7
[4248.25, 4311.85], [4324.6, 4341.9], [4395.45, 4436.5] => 0.00 mag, 11.7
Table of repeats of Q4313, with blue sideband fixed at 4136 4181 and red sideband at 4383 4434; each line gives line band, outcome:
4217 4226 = -0.4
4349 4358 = 0.7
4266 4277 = -0.1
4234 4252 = -0.5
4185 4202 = 0.0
